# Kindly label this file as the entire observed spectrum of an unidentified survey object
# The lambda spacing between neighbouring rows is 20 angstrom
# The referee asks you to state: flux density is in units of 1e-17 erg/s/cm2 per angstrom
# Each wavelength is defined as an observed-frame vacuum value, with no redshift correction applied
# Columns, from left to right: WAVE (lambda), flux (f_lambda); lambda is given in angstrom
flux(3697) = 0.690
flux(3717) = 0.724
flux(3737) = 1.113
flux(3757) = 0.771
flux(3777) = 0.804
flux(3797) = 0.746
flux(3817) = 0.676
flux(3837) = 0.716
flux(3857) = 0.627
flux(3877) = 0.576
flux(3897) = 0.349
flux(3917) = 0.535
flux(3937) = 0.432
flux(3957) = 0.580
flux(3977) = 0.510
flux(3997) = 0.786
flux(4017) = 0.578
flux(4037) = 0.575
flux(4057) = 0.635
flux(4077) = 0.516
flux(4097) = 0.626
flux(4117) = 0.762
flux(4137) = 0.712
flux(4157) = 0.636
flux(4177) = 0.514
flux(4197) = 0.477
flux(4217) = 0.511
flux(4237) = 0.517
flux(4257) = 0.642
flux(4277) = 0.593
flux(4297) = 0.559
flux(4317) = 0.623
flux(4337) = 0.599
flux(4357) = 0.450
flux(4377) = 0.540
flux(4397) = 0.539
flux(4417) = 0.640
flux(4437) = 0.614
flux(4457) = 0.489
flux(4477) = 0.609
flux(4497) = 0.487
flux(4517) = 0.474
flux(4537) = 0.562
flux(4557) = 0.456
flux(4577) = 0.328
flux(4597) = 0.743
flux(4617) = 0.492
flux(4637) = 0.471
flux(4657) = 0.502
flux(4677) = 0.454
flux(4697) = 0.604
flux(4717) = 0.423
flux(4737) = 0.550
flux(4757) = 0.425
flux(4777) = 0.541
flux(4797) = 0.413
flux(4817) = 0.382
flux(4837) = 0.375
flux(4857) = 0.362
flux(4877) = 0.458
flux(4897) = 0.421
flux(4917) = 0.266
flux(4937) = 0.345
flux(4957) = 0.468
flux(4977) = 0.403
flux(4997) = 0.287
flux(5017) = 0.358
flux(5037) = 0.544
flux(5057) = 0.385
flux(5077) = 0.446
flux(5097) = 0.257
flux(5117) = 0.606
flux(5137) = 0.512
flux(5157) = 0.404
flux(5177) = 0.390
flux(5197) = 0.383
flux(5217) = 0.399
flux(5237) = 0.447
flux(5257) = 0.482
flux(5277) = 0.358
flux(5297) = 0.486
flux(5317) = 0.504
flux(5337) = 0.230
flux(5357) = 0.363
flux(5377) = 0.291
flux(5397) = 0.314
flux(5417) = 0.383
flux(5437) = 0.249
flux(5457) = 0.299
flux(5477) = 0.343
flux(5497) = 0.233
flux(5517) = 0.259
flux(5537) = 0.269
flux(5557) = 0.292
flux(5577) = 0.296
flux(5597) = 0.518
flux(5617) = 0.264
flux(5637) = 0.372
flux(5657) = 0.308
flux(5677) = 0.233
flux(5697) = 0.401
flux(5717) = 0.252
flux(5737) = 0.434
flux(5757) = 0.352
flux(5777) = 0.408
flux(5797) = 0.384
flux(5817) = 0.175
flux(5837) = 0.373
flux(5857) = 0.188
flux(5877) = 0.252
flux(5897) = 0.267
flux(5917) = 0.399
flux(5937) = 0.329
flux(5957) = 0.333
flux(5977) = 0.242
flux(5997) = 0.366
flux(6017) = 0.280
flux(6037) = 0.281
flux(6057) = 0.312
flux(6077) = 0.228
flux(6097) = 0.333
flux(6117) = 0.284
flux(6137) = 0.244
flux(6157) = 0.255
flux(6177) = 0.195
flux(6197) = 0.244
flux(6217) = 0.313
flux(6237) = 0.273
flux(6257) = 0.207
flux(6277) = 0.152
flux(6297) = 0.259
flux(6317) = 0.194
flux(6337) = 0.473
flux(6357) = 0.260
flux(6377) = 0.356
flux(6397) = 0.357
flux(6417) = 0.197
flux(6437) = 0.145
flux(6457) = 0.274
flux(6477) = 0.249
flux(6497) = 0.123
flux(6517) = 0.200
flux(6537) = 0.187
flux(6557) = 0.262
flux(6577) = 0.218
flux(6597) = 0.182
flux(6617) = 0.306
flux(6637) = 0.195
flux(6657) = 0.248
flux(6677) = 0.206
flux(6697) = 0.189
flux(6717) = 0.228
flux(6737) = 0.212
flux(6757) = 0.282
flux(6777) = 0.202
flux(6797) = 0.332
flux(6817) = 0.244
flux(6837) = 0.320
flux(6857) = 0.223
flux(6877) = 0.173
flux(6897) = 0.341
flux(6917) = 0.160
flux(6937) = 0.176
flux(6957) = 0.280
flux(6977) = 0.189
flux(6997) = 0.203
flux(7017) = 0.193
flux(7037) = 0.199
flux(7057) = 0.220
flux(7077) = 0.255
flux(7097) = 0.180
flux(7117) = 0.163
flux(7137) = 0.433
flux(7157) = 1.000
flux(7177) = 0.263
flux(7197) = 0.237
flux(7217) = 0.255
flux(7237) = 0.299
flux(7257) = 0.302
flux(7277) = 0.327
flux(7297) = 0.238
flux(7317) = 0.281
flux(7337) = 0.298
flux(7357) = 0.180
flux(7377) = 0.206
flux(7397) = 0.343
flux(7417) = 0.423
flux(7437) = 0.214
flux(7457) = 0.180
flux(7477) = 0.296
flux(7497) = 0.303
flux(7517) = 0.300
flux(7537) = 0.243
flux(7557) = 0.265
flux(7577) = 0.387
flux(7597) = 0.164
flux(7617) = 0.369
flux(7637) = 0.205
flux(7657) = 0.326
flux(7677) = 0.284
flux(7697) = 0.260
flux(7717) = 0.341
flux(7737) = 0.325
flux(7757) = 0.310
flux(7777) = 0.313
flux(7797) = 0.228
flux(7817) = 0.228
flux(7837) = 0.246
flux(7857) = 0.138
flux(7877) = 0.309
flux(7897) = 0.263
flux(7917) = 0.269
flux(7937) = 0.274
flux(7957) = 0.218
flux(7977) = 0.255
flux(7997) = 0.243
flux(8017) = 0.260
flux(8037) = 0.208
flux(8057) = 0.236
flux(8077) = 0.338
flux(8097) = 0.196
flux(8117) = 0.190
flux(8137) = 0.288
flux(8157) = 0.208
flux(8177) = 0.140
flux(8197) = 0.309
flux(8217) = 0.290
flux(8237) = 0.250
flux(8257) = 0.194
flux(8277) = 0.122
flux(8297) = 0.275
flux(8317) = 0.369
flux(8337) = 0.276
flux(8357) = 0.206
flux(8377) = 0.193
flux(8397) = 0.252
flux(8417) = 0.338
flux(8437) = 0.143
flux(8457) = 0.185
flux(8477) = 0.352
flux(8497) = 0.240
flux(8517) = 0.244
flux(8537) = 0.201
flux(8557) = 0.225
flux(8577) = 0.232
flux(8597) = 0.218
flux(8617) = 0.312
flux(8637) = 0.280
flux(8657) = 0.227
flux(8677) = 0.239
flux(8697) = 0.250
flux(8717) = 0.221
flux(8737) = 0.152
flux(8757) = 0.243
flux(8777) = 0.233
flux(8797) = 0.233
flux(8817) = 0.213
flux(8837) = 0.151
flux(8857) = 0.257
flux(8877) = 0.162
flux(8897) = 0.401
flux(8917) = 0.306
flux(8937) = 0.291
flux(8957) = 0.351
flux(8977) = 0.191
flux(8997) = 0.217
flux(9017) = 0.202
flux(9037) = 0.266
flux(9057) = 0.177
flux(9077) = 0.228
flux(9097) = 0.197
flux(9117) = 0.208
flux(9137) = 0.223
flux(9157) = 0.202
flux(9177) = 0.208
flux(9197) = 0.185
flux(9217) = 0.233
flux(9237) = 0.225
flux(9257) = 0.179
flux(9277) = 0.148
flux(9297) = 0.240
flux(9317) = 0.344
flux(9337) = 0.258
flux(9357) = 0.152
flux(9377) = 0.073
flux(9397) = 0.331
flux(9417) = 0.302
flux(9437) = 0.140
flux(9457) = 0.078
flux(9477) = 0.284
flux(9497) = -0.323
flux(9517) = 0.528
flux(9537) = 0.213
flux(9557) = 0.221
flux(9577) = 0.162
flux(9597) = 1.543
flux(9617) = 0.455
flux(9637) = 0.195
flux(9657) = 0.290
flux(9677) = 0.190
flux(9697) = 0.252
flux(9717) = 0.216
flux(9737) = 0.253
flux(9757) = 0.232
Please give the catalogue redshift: 0.92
